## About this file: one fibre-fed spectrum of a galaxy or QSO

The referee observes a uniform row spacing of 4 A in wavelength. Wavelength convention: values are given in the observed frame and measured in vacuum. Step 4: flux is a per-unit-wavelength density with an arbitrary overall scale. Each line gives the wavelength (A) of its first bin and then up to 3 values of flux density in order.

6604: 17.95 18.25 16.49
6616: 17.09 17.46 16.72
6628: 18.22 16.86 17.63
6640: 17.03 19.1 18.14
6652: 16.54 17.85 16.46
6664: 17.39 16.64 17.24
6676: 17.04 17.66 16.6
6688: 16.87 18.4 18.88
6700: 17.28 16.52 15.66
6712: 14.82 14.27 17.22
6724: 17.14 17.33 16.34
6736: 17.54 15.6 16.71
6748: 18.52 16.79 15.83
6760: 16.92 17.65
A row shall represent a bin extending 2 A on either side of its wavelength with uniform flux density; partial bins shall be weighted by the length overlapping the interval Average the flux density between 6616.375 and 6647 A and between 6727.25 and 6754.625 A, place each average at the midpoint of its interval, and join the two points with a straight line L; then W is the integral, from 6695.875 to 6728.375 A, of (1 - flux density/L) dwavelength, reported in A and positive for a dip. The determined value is 1.3 A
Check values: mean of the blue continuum 17.6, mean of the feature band 16.4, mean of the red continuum 16.9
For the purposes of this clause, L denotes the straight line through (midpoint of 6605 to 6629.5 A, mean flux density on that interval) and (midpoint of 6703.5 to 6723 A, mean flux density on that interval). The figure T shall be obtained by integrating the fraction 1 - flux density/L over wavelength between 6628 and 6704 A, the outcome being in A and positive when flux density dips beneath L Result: -4.1 A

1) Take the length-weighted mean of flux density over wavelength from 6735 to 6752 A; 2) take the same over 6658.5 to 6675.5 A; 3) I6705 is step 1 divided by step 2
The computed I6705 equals 1.0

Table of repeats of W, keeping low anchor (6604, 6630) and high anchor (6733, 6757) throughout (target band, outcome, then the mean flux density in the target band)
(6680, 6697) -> -0.51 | 17.6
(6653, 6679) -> 0.15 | 17.1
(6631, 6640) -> 0.05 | 17.2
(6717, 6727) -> 0.03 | 16.9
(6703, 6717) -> 1.40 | 15.3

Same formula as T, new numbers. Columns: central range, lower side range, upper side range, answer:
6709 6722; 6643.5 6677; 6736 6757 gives 1.18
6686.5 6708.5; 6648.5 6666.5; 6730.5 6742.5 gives -0.74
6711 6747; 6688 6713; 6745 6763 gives 1.24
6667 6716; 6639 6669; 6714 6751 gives 0.69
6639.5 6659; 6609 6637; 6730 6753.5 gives -0.63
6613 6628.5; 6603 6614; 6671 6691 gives 0.20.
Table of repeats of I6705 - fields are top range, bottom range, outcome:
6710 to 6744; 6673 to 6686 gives 0.95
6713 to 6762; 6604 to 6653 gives 0.95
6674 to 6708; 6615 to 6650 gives 0.98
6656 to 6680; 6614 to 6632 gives 0.99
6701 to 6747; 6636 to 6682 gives 0.94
